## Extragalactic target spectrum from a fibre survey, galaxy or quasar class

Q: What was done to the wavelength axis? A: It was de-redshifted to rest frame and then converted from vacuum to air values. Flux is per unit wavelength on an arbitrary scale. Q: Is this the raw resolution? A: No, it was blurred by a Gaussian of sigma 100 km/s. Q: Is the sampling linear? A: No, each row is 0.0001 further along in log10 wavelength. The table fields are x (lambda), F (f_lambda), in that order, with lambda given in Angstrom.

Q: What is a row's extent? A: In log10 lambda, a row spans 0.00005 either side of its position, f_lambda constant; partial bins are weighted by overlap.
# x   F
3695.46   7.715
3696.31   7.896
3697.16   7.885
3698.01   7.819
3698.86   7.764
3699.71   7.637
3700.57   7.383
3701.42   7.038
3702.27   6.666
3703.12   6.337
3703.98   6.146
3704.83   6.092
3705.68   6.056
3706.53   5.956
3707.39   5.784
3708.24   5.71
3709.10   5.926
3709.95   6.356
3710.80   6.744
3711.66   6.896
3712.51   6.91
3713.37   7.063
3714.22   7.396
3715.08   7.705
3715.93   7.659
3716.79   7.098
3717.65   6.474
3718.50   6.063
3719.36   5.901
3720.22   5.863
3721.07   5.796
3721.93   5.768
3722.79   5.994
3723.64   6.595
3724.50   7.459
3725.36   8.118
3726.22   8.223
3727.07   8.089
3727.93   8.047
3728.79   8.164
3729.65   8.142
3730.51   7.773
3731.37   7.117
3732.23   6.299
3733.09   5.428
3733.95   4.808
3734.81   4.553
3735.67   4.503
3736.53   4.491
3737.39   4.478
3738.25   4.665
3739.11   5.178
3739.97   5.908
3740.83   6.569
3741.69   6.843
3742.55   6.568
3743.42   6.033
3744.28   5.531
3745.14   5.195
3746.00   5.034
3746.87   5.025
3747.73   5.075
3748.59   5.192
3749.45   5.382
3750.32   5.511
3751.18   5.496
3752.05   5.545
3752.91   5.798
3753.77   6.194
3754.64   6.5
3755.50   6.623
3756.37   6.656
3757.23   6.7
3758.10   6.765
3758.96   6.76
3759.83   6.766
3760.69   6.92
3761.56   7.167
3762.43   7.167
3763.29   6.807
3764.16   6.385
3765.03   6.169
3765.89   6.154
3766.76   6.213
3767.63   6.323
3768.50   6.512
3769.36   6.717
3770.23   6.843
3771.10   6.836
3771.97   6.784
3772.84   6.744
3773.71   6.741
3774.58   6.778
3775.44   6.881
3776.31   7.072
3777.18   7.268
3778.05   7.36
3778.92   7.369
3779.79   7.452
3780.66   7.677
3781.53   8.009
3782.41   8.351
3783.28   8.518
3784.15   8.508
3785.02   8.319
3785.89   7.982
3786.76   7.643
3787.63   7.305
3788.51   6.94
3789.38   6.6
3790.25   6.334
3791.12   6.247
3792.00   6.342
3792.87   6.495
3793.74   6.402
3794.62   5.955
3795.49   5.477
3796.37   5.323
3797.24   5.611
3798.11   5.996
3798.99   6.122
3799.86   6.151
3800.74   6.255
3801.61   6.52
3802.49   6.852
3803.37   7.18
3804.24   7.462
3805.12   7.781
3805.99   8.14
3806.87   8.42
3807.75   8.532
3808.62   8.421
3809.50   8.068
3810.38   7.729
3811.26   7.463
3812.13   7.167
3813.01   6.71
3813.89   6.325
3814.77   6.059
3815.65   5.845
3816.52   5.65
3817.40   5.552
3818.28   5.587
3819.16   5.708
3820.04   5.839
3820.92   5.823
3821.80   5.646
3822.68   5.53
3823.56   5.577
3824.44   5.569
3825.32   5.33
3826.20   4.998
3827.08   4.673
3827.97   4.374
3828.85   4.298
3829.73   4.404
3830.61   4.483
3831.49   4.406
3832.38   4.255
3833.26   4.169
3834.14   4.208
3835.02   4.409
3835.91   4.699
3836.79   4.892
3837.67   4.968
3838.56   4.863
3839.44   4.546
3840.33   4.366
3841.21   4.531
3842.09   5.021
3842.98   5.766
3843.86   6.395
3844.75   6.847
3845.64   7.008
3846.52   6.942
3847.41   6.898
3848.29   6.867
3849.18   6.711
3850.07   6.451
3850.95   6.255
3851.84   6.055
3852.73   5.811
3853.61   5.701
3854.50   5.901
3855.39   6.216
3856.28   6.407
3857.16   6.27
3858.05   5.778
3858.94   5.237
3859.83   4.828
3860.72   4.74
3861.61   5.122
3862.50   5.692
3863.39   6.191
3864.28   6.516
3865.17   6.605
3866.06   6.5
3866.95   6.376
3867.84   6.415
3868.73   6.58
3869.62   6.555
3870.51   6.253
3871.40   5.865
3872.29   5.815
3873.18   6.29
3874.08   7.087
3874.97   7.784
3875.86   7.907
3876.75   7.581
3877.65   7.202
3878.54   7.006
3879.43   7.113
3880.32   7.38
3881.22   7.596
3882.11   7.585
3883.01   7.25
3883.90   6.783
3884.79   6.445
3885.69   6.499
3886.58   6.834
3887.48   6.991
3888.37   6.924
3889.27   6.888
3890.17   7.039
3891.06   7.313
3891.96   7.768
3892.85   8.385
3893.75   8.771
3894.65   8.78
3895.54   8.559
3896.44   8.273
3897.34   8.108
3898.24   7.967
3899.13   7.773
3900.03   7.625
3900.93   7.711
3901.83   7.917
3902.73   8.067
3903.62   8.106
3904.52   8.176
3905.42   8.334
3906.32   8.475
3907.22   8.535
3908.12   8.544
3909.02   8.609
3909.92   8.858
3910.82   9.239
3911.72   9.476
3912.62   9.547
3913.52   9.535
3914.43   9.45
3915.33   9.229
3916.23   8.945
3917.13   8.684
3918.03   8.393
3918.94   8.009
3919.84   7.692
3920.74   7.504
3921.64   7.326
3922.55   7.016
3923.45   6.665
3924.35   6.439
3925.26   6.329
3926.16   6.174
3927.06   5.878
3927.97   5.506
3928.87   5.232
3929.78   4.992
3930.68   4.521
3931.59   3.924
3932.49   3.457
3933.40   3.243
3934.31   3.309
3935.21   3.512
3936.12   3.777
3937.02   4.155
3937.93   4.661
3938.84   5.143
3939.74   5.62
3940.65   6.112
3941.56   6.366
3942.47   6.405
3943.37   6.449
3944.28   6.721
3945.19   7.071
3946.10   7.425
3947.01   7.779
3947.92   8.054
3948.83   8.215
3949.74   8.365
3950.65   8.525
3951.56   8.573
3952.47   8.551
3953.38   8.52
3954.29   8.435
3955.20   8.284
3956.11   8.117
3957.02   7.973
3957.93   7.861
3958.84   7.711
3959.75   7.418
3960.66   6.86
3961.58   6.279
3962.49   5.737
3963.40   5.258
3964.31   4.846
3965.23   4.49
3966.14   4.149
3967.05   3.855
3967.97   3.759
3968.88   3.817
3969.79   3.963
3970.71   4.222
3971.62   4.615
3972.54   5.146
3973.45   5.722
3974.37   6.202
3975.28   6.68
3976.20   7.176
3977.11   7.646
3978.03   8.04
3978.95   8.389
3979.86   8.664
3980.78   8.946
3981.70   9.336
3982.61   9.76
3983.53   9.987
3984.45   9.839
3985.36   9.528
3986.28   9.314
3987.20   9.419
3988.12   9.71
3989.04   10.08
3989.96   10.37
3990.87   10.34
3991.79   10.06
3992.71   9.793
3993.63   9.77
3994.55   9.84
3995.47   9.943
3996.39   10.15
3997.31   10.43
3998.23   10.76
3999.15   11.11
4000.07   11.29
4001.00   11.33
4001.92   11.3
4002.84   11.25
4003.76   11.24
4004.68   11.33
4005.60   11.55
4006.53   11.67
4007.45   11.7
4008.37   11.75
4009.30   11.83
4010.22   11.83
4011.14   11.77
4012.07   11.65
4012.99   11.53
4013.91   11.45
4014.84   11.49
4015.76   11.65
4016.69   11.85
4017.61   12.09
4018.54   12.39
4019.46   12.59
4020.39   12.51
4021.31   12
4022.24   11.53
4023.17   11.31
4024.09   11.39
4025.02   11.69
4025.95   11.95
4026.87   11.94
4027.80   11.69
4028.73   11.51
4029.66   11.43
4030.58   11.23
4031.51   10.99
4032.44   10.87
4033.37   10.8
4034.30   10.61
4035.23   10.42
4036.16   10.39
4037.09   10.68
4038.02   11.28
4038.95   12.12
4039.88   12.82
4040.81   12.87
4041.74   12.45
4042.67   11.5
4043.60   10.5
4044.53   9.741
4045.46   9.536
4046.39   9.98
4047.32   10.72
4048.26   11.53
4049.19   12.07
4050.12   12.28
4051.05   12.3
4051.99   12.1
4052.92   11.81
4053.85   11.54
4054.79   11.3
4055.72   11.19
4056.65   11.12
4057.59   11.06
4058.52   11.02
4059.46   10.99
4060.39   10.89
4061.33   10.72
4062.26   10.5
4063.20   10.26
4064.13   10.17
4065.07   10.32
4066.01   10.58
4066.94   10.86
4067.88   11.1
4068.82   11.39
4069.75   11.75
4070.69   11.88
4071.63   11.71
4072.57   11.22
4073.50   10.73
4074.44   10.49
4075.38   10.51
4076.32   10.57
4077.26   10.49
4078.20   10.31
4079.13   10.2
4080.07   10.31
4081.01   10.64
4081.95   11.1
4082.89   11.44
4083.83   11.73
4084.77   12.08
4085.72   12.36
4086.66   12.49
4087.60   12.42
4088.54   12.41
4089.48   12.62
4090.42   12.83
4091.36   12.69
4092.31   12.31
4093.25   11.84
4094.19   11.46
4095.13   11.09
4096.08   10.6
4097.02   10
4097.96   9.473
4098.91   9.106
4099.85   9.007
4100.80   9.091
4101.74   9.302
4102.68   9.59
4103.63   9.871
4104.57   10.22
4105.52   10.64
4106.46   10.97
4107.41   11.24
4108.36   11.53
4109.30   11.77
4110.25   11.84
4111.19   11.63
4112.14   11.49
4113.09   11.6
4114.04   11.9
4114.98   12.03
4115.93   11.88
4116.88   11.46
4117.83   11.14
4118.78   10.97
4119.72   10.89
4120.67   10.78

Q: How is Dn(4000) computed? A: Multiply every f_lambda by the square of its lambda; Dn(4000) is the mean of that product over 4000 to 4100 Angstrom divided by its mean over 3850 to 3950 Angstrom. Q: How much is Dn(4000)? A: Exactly 1.77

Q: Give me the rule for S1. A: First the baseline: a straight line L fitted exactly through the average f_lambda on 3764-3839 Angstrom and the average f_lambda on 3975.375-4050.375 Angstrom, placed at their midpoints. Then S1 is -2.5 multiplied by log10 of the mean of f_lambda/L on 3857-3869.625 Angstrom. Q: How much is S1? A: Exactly 0.280 mag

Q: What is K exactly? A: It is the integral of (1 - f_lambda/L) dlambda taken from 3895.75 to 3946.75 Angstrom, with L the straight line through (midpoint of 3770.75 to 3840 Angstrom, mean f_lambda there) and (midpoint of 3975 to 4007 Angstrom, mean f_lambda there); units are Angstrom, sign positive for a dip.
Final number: 9.2 Angstrom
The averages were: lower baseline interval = 6.33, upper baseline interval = 9.91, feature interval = 6.97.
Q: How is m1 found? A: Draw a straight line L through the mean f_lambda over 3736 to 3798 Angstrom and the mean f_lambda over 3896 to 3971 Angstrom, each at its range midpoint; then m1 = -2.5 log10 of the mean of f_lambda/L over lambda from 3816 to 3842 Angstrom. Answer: 0.31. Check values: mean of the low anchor 6.46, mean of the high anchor 6.87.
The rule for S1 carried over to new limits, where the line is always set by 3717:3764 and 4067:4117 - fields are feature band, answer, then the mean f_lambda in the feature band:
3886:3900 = 0.083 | 7.74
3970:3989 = 0.208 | 7.91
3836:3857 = 0.295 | 5.88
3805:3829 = 0.153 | 6.32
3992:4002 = -0.071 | 10.5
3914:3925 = 0.105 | 7.91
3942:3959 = 0.168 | 7.85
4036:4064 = -0.070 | 11.2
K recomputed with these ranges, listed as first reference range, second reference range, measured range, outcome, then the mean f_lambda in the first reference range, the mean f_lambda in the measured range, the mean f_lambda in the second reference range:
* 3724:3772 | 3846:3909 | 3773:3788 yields -2.61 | 6.28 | 7.59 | 7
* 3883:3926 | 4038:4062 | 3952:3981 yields 9.05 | 7.95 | 6.46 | 11.4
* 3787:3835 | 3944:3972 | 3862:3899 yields -4.41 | 6.11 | 7.11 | 6.63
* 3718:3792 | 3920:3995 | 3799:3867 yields 7.54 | 6.55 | 5.94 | 6.9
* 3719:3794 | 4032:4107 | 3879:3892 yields 2.06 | 6.55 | 7.07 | 11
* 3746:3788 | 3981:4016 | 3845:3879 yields 8.19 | 6.75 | 6.36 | 10.7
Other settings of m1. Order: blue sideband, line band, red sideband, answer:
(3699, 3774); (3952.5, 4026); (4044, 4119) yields 0.077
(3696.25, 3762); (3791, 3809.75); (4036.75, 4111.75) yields 0.089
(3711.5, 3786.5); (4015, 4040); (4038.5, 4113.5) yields -0.107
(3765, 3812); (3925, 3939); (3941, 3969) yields 0.444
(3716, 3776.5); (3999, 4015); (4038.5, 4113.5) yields -0.140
